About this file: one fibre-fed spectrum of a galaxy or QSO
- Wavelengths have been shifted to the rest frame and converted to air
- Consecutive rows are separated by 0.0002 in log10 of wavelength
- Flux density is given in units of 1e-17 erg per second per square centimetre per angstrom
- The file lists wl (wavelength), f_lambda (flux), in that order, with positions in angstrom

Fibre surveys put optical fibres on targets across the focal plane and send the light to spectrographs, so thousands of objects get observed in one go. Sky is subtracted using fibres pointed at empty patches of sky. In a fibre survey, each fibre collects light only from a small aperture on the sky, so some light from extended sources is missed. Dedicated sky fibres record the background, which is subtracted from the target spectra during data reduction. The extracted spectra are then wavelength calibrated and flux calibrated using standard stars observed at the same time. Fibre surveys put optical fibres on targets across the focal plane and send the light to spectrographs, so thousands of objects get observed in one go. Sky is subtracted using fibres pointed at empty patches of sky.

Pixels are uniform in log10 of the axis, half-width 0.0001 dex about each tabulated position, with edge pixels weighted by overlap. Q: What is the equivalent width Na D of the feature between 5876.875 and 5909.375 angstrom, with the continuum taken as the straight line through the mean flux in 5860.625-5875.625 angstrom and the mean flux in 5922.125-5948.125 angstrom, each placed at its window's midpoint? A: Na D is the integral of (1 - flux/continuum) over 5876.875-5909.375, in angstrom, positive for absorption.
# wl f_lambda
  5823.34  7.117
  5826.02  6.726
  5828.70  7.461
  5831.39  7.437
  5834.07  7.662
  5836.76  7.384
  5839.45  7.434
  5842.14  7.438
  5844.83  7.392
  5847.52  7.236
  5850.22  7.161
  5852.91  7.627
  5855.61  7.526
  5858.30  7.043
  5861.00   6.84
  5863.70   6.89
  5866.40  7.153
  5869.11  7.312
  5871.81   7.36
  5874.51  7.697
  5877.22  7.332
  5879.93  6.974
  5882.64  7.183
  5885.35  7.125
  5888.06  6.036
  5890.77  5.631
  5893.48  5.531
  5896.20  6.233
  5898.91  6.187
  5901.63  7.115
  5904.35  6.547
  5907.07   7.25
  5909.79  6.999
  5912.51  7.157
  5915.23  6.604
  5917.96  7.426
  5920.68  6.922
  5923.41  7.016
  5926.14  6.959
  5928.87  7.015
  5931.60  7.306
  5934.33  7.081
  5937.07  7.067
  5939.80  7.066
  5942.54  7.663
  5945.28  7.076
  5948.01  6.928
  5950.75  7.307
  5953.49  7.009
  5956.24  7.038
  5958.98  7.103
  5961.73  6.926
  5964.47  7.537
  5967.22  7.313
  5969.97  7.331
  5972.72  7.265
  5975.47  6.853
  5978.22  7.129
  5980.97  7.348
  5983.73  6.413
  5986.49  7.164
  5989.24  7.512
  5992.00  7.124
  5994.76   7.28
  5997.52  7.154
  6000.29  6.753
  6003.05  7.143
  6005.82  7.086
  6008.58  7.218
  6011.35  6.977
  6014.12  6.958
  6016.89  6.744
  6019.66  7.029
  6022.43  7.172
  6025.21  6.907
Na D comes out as 2.7 angstrom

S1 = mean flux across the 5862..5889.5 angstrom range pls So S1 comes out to 7.1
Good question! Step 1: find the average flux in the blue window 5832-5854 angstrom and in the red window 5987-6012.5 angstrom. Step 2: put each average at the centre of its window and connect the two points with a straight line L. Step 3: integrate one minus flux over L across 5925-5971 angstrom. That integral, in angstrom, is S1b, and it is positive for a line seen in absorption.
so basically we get 0.5 angstrom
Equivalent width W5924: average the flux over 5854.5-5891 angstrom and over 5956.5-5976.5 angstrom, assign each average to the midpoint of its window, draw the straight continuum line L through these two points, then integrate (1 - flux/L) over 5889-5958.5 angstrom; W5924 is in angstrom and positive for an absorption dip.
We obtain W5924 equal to 2.3 angstrom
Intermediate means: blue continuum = 7.05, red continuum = 7.19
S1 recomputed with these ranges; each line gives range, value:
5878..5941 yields 6.81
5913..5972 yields 7.13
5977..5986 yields 6.98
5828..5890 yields 7.23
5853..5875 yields 7.23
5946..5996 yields 7.14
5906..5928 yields 7.04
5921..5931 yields 7.01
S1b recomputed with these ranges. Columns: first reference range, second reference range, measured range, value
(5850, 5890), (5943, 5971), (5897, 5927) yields 1.0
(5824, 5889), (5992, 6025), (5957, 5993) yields -0.3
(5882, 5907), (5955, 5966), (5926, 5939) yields -0.5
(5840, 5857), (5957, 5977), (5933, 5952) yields 0.2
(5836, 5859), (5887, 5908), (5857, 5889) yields -1.3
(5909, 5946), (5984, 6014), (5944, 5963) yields 0.1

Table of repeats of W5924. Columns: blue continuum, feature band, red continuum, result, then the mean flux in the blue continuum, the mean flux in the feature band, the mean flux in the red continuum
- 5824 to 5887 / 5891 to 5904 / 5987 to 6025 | 1.77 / 7.27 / 6.23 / 7.08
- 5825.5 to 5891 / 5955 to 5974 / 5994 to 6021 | -0.38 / 7.19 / 7.22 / 7.03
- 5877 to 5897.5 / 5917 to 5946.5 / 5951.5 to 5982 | -1.23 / 6.46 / 7.14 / 7.17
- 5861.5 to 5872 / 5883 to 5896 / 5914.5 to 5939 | 1.69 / 7.13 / 6.18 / 7.06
